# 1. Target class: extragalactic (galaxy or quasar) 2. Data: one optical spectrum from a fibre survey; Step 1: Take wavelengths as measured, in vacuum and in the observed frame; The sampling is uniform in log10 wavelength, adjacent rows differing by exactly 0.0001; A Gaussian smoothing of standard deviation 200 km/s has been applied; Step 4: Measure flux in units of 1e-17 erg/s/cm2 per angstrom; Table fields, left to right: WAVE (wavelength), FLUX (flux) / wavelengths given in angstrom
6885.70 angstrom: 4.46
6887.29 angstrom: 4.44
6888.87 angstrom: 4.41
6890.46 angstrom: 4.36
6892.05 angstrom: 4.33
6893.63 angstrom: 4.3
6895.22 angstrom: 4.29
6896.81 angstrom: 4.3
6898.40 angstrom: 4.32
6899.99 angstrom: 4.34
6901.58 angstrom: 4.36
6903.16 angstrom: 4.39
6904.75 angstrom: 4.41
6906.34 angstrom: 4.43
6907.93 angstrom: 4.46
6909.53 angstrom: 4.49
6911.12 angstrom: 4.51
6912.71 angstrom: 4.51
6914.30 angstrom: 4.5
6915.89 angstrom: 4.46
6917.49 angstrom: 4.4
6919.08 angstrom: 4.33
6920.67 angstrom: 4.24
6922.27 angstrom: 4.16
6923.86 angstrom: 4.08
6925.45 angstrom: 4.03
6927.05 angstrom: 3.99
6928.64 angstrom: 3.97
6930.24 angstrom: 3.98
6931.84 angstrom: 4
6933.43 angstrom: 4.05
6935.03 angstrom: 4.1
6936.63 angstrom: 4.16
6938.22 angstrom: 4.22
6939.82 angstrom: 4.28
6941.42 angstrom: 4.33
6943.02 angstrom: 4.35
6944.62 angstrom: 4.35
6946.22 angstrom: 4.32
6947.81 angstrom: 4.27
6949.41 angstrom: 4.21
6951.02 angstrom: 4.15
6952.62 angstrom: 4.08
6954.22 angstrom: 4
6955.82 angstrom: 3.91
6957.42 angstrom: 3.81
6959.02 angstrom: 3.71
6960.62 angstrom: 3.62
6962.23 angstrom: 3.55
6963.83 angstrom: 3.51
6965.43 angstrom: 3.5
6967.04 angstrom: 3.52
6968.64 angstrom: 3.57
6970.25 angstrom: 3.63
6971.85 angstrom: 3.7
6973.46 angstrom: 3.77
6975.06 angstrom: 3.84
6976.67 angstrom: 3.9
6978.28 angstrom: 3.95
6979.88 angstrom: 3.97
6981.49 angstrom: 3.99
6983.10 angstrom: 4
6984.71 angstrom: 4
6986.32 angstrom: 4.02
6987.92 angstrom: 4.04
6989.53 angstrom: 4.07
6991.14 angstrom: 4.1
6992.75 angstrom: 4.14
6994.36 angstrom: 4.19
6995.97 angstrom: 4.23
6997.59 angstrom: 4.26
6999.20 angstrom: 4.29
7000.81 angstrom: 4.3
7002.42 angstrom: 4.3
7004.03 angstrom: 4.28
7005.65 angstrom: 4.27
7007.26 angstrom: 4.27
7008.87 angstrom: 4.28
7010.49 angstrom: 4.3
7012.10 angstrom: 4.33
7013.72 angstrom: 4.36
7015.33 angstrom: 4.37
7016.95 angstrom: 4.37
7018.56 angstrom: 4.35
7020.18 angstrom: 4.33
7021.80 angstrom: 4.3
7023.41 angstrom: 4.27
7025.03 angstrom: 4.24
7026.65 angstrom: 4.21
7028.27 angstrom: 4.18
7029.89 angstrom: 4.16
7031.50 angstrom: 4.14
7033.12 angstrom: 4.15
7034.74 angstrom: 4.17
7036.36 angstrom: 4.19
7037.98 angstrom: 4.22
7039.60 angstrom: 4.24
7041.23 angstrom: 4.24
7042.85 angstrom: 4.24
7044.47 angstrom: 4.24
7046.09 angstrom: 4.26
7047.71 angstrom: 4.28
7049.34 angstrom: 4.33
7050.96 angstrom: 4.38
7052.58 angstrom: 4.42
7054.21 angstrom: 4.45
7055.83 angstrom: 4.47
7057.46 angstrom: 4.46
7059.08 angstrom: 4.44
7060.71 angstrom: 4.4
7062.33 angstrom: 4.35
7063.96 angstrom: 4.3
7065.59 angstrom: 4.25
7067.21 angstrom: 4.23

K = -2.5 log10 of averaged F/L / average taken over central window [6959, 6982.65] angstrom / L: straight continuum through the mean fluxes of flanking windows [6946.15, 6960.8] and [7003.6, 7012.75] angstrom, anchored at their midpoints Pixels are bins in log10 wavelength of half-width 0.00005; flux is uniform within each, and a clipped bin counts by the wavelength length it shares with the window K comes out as 0.11 mag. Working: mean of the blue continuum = 4.01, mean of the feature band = 3.72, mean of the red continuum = 4.29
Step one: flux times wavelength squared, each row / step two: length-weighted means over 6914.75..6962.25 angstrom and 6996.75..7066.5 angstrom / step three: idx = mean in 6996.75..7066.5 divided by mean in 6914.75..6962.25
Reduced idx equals 1.1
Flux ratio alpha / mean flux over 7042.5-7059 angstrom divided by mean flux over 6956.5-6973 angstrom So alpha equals 1.2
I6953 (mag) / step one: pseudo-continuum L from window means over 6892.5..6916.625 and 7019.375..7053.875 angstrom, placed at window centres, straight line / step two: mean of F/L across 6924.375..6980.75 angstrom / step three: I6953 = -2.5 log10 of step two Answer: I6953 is 0.10 mag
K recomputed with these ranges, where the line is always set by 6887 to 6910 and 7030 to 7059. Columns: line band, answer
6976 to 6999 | 0.066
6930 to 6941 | 0.057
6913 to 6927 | 0.023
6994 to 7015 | 0.007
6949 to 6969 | 0.151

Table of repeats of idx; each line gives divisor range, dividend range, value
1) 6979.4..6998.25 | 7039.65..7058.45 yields 1.08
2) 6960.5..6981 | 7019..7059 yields 1.18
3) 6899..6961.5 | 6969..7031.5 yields 1.01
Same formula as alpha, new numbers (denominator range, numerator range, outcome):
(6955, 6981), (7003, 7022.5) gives 1.16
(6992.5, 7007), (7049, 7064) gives 1.04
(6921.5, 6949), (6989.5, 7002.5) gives 1.01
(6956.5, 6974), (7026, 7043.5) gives 1.16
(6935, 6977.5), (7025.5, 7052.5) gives 1.08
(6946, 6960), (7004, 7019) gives 1.07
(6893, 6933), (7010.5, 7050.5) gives 0.99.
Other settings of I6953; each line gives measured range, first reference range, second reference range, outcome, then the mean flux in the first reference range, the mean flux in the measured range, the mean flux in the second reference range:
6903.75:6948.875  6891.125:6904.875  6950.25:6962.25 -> -0.04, 4.34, 4.26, 3.87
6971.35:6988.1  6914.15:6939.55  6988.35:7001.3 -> 0.07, 4.16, 3.93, 4.19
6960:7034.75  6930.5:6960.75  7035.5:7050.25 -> 0.03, 4.11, 4.07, 4.25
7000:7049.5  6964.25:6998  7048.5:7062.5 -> -0.01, 3.91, 4.26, 4.41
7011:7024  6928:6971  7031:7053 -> -0.04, 3.97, 4.34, 4.25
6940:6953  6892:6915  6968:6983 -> -0.05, 4.4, 4.26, 3.82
